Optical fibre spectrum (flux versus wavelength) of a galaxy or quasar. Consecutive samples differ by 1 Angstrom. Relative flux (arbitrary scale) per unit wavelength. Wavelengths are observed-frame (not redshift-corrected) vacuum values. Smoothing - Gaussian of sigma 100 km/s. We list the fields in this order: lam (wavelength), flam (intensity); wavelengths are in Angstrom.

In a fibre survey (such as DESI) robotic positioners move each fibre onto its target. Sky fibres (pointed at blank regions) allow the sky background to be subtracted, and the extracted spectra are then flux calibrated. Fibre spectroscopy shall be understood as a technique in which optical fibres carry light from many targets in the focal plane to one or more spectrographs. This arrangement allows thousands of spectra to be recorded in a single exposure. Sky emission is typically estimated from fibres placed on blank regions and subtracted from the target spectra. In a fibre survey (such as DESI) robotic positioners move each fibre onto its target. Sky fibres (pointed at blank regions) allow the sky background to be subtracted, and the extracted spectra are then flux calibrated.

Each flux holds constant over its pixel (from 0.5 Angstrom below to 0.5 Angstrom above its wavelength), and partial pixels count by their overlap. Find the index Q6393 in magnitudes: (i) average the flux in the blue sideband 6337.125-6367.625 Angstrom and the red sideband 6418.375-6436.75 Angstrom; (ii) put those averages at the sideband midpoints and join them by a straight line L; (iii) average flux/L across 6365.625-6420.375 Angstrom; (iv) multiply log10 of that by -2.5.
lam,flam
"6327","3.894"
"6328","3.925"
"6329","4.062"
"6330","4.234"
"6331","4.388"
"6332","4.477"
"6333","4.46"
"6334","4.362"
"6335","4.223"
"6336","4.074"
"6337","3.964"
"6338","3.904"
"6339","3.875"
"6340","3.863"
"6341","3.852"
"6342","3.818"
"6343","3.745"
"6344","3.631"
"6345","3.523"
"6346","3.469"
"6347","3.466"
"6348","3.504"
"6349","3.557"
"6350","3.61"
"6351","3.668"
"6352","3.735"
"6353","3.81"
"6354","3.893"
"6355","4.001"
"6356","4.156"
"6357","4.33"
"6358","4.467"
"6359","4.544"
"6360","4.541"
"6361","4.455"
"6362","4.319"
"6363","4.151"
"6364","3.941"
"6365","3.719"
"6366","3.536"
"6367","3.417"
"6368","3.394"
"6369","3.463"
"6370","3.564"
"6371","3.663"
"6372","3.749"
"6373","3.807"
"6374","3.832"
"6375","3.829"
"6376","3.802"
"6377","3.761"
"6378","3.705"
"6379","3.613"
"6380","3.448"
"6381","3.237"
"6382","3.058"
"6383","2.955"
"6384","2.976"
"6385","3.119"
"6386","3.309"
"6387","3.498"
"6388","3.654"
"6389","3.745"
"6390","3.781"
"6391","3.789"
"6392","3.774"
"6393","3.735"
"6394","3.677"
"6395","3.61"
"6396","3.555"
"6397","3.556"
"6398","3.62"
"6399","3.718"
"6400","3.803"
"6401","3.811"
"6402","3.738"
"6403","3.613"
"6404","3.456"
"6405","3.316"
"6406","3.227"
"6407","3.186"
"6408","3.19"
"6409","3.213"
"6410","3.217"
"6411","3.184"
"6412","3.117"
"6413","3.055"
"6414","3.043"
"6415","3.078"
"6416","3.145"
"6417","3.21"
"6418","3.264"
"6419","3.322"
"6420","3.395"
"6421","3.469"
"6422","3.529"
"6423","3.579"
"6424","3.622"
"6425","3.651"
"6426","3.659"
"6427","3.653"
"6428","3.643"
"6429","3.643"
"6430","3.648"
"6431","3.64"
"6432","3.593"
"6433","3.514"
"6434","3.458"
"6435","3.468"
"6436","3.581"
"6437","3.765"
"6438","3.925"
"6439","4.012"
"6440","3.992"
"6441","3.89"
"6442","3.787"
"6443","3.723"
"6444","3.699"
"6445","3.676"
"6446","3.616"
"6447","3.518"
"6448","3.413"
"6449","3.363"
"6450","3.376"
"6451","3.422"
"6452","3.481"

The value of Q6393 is 0.07 mag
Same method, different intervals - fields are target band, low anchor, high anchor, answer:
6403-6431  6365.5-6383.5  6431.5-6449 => 0.081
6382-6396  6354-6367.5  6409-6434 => 0.086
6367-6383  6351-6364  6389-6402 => 0.112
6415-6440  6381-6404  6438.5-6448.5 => 0.035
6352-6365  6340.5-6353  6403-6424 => -0.170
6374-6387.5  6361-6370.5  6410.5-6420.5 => 0.051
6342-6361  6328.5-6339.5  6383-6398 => 0.026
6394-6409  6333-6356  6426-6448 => 0.063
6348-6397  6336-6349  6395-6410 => -0.033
